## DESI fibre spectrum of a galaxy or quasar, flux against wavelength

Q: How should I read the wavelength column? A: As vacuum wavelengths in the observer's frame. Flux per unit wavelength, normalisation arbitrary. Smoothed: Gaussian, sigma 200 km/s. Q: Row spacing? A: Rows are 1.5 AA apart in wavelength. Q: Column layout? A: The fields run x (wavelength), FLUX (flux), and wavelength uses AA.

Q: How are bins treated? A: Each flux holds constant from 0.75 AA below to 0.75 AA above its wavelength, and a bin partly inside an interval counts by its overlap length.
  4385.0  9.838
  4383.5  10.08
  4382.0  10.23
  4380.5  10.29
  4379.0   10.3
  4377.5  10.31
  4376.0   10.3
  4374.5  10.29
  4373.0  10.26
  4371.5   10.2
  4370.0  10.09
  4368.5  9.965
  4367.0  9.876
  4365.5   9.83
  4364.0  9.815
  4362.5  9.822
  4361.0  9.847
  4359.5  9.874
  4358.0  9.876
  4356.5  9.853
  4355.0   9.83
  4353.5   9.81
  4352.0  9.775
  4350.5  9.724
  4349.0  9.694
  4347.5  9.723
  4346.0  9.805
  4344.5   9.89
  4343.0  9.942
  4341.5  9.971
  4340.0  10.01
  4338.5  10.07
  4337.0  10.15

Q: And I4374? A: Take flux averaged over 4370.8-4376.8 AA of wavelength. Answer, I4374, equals 10.3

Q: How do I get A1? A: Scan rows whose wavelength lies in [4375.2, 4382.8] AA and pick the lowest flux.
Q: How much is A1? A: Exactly 10.23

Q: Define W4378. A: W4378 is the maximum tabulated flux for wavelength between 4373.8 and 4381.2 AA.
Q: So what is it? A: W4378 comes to 10.31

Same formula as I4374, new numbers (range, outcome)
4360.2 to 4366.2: 9.83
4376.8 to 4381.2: 10.3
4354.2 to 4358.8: 9.85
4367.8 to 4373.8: 10.1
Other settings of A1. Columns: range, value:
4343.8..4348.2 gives 9.723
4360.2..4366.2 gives 9.815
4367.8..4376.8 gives 9.965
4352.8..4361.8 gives 9.81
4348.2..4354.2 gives 9.694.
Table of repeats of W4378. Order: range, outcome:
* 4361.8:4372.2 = 10.2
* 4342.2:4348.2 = 9.942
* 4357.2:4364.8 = 9.876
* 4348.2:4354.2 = 9.81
